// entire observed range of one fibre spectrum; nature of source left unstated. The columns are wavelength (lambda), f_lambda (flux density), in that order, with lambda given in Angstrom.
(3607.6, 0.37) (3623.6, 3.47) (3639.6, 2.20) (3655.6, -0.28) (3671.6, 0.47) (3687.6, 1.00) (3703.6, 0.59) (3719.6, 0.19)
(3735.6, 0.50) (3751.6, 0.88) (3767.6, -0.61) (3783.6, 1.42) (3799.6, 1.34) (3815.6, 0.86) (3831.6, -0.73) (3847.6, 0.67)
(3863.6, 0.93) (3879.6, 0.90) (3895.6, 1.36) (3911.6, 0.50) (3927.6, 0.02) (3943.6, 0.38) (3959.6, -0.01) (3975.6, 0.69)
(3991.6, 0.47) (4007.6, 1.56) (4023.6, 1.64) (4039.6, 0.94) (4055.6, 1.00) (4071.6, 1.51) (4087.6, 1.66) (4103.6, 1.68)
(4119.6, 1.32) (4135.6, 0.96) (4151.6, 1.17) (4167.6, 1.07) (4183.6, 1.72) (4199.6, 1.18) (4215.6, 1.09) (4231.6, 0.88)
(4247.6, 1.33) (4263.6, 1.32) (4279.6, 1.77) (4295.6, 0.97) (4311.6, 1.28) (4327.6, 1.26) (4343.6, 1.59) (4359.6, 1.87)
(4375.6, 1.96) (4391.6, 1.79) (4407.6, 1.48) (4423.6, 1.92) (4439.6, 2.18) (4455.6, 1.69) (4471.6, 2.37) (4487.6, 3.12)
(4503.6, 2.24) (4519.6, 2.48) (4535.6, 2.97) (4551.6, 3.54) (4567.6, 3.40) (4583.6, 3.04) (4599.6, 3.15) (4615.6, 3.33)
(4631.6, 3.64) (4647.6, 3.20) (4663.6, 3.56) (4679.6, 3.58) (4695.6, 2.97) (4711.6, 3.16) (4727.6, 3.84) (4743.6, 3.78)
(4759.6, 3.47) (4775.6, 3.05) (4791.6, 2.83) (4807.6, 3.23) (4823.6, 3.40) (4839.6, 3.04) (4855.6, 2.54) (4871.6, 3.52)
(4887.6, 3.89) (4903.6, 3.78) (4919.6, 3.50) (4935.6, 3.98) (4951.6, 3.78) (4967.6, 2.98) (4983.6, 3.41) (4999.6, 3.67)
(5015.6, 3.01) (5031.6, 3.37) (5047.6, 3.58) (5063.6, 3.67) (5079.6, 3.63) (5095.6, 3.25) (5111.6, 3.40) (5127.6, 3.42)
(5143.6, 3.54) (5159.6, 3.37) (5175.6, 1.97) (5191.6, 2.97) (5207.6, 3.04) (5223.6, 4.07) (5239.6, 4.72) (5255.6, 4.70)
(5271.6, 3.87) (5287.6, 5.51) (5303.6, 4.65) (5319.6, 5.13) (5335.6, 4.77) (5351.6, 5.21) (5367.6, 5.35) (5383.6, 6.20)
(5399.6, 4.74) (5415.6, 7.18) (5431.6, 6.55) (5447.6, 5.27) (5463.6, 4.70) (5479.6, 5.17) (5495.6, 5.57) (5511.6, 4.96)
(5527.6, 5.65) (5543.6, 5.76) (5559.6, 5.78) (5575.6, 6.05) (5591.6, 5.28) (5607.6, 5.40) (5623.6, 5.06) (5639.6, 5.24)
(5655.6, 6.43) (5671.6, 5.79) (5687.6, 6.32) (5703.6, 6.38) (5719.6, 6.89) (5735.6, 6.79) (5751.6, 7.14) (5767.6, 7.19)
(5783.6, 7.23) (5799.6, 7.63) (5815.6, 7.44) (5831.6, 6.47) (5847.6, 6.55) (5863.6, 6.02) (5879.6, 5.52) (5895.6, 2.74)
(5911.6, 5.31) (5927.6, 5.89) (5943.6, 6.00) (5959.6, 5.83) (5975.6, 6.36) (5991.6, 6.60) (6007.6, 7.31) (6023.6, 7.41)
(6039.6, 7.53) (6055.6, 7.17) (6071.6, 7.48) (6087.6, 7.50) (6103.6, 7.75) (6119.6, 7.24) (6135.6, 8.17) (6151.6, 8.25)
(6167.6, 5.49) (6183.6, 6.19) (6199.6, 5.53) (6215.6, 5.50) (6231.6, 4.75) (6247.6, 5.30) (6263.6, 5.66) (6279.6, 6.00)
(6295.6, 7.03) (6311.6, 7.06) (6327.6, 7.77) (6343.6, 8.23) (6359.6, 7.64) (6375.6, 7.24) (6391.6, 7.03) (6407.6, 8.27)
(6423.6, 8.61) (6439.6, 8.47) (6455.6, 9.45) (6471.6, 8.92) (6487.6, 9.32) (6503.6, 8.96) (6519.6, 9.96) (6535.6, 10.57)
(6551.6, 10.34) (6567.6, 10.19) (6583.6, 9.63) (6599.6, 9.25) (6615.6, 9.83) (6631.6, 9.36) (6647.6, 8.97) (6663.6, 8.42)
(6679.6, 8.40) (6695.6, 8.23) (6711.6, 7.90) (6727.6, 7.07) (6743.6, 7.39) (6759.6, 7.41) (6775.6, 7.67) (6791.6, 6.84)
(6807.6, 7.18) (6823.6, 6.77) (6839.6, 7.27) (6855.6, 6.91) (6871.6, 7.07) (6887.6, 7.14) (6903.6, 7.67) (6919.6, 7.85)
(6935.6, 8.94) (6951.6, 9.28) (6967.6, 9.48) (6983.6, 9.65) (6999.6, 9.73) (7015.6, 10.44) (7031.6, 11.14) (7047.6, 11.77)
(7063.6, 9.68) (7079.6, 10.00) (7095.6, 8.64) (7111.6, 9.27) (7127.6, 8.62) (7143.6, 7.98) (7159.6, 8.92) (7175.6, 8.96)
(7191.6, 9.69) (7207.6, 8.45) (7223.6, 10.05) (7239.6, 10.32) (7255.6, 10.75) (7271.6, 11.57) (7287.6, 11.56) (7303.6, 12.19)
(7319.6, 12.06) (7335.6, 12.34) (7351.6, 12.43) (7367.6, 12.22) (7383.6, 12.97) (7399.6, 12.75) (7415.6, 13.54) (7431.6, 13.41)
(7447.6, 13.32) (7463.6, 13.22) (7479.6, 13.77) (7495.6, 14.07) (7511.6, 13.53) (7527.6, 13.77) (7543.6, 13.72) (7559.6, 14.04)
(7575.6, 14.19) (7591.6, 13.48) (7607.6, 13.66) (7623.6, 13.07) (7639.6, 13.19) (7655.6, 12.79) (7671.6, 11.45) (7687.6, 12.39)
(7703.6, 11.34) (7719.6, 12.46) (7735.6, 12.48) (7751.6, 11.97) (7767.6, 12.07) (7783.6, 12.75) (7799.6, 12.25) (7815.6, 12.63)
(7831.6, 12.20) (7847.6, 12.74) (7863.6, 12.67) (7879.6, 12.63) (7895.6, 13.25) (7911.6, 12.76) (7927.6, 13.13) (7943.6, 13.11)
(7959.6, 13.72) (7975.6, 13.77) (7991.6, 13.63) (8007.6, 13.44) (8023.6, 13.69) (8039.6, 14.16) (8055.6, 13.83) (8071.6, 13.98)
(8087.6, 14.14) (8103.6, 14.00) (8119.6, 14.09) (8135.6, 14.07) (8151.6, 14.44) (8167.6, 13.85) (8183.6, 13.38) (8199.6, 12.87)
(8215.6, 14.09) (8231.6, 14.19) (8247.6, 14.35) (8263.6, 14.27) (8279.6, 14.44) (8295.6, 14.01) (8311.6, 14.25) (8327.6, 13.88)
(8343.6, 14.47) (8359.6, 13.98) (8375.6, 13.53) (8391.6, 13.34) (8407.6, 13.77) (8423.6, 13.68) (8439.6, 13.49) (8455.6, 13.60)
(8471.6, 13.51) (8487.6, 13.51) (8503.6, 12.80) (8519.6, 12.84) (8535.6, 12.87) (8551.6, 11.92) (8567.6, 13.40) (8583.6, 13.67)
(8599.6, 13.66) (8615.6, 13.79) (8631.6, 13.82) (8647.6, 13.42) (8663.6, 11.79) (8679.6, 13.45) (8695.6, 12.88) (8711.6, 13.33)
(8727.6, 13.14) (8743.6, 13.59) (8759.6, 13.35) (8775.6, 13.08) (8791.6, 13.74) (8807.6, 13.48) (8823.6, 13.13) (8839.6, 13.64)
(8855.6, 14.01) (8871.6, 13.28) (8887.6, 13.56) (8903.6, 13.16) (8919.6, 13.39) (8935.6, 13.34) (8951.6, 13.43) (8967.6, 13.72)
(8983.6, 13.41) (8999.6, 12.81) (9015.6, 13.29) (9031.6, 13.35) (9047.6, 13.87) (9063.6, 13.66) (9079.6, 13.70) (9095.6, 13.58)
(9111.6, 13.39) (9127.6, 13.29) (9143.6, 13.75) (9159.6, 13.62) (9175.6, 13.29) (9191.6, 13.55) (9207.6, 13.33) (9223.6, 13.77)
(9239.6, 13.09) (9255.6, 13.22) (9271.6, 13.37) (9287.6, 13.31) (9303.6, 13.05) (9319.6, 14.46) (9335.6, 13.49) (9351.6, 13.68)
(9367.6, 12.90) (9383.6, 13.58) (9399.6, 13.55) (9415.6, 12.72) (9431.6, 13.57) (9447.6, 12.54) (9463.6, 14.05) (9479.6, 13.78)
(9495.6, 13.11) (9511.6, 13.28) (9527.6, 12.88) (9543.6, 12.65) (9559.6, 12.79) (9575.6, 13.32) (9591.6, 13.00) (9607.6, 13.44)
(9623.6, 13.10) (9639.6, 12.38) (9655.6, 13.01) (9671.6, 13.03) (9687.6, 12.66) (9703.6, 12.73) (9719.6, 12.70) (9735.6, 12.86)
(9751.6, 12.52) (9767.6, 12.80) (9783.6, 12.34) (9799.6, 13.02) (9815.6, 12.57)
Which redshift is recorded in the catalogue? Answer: 0.000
